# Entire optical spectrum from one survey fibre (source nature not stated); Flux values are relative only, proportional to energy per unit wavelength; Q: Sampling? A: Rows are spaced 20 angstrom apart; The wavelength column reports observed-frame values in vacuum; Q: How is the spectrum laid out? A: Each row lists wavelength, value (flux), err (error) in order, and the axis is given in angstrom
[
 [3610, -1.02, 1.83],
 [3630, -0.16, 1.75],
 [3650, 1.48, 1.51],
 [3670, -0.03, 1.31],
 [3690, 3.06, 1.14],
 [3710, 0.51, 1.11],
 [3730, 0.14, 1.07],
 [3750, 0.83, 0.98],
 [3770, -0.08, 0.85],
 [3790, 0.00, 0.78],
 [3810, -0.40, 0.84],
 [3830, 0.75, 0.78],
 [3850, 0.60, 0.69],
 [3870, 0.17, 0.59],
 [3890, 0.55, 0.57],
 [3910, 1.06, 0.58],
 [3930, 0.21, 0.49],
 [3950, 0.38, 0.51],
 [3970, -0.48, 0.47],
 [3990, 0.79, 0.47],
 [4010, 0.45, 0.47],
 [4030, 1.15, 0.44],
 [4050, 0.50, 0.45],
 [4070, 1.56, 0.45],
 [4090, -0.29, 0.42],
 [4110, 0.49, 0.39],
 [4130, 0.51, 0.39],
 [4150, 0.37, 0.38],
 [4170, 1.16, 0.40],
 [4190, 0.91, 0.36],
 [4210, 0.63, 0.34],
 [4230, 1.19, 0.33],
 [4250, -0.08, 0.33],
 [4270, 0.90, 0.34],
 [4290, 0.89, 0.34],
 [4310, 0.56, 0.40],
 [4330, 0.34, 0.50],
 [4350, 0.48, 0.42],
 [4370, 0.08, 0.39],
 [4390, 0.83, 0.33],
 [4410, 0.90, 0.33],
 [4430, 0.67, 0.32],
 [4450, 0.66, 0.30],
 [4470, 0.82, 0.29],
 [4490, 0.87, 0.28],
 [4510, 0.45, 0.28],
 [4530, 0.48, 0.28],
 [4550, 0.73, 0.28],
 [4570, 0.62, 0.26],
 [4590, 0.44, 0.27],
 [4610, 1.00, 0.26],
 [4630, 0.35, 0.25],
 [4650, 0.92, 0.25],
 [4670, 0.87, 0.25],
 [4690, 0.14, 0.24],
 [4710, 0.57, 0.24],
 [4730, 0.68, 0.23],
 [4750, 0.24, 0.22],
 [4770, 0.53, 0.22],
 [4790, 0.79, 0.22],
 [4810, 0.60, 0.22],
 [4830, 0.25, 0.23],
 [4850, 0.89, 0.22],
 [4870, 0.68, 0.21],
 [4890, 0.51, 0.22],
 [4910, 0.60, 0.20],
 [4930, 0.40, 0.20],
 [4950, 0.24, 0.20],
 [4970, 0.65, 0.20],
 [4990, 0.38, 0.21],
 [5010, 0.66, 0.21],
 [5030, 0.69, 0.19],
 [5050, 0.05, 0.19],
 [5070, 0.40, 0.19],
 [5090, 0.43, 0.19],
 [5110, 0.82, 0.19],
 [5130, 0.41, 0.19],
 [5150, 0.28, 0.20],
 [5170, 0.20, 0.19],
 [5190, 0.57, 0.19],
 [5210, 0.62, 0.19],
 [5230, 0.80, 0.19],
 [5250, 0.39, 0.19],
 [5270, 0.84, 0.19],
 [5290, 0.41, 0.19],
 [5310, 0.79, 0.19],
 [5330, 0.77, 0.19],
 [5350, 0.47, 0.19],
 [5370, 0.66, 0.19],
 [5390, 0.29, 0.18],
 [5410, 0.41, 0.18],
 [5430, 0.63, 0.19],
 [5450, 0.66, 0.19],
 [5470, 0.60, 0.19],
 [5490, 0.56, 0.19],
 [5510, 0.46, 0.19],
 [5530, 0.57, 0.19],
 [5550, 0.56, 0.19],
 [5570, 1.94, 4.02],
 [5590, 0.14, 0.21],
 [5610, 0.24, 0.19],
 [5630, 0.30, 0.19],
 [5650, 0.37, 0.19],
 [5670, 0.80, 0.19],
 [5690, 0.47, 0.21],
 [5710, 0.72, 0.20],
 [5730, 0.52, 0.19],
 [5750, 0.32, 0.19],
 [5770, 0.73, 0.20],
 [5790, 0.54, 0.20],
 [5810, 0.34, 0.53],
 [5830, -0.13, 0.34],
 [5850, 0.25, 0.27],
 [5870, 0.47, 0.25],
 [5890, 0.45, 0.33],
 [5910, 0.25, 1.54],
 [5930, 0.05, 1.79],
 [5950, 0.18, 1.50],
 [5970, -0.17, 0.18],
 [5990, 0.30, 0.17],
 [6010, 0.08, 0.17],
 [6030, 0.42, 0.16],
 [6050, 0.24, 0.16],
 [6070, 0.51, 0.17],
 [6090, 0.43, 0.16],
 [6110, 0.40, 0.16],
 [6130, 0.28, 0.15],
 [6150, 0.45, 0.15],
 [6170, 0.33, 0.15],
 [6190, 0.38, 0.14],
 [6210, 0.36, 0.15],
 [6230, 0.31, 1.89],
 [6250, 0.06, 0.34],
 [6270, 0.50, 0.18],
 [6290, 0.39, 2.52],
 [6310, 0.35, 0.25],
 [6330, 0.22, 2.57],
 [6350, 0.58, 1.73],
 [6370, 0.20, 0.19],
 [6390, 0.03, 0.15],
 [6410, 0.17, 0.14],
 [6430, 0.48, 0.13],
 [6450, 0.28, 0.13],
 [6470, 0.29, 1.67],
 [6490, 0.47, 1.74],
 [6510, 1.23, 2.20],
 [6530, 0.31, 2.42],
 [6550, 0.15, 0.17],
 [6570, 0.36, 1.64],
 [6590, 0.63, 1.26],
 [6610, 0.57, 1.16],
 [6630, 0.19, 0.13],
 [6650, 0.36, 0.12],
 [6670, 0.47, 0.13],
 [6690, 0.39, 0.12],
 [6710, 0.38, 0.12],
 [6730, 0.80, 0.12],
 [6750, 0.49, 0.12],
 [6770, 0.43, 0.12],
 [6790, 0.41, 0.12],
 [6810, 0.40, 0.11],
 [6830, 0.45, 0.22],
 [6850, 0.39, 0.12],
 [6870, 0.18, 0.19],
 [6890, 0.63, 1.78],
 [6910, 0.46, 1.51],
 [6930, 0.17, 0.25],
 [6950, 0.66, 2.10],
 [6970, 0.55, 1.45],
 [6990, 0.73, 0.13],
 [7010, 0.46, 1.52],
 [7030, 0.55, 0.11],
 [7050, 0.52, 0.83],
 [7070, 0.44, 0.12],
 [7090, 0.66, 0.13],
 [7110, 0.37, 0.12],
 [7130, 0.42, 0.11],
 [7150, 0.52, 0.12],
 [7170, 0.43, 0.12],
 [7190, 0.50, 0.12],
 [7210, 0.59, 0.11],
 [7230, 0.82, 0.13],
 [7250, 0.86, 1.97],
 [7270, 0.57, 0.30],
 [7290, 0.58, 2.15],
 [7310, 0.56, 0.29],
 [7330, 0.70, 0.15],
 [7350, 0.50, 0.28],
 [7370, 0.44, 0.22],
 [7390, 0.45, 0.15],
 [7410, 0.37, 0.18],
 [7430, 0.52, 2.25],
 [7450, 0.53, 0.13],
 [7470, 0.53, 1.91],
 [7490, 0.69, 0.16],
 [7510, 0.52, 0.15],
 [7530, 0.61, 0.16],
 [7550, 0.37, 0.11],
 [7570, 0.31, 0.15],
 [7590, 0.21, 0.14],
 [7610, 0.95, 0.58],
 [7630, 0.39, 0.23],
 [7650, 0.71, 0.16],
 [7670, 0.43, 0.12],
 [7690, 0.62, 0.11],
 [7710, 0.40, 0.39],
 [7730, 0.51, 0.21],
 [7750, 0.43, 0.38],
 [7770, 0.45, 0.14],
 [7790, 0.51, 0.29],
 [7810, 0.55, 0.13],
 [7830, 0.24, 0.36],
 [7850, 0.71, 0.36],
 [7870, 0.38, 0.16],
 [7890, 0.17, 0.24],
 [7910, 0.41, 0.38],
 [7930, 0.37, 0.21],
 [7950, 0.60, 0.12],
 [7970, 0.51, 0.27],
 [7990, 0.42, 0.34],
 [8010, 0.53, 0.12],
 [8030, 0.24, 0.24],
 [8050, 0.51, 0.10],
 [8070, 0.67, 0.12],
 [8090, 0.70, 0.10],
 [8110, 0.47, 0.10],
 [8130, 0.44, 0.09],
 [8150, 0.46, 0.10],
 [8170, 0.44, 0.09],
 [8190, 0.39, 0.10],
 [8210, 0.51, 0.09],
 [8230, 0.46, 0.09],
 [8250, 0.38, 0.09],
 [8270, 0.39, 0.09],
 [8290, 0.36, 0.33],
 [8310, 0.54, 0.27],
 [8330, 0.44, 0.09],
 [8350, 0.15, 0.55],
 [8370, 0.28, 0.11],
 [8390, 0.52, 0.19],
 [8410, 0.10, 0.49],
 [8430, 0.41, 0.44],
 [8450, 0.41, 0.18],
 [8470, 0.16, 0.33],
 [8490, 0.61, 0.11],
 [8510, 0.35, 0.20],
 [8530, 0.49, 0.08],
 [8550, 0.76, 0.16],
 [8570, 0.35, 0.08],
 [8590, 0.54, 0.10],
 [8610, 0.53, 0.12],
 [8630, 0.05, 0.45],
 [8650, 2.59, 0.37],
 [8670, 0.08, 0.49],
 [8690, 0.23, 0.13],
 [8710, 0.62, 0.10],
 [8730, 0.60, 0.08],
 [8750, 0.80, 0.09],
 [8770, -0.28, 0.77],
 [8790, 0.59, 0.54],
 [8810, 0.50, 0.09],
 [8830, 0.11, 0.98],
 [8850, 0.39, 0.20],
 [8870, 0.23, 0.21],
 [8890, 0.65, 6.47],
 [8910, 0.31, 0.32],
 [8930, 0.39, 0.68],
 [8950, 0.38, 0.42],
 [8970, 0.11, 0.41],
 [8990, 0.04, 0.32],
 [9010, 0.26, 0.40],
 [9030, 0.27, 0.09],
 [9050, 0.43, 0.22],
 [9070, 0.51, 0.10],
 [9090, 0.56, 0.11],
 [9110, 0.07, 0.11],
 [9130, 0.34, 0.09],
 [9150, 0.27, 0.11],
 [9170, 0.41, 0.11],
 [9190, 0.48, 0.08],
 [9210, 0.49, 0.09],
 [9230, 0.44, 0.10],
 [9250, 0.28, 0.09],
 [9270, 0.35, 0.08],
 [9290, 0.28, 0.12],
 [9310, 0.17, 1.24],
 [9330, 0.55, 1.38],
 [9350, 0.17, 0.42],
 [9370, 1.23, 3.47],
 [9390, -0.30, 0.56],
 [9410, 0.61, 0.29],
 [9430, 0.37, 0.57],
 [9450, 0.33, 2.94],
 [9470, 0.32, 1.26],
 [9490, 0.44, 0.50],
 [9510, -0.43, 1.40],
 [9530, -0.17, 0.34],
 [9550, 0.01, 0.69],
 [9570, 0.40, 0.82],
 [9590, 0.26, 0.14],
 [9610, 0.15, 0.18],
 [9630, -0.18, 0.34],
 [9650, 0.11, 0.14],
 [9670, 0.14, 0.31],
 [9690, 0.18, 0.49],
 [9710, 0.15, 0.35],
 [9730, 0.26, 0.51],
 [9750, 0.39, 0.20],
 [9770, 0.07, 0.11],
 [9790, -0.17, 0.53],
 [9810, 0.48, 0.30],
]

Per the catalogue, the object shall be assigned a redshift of 0.75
